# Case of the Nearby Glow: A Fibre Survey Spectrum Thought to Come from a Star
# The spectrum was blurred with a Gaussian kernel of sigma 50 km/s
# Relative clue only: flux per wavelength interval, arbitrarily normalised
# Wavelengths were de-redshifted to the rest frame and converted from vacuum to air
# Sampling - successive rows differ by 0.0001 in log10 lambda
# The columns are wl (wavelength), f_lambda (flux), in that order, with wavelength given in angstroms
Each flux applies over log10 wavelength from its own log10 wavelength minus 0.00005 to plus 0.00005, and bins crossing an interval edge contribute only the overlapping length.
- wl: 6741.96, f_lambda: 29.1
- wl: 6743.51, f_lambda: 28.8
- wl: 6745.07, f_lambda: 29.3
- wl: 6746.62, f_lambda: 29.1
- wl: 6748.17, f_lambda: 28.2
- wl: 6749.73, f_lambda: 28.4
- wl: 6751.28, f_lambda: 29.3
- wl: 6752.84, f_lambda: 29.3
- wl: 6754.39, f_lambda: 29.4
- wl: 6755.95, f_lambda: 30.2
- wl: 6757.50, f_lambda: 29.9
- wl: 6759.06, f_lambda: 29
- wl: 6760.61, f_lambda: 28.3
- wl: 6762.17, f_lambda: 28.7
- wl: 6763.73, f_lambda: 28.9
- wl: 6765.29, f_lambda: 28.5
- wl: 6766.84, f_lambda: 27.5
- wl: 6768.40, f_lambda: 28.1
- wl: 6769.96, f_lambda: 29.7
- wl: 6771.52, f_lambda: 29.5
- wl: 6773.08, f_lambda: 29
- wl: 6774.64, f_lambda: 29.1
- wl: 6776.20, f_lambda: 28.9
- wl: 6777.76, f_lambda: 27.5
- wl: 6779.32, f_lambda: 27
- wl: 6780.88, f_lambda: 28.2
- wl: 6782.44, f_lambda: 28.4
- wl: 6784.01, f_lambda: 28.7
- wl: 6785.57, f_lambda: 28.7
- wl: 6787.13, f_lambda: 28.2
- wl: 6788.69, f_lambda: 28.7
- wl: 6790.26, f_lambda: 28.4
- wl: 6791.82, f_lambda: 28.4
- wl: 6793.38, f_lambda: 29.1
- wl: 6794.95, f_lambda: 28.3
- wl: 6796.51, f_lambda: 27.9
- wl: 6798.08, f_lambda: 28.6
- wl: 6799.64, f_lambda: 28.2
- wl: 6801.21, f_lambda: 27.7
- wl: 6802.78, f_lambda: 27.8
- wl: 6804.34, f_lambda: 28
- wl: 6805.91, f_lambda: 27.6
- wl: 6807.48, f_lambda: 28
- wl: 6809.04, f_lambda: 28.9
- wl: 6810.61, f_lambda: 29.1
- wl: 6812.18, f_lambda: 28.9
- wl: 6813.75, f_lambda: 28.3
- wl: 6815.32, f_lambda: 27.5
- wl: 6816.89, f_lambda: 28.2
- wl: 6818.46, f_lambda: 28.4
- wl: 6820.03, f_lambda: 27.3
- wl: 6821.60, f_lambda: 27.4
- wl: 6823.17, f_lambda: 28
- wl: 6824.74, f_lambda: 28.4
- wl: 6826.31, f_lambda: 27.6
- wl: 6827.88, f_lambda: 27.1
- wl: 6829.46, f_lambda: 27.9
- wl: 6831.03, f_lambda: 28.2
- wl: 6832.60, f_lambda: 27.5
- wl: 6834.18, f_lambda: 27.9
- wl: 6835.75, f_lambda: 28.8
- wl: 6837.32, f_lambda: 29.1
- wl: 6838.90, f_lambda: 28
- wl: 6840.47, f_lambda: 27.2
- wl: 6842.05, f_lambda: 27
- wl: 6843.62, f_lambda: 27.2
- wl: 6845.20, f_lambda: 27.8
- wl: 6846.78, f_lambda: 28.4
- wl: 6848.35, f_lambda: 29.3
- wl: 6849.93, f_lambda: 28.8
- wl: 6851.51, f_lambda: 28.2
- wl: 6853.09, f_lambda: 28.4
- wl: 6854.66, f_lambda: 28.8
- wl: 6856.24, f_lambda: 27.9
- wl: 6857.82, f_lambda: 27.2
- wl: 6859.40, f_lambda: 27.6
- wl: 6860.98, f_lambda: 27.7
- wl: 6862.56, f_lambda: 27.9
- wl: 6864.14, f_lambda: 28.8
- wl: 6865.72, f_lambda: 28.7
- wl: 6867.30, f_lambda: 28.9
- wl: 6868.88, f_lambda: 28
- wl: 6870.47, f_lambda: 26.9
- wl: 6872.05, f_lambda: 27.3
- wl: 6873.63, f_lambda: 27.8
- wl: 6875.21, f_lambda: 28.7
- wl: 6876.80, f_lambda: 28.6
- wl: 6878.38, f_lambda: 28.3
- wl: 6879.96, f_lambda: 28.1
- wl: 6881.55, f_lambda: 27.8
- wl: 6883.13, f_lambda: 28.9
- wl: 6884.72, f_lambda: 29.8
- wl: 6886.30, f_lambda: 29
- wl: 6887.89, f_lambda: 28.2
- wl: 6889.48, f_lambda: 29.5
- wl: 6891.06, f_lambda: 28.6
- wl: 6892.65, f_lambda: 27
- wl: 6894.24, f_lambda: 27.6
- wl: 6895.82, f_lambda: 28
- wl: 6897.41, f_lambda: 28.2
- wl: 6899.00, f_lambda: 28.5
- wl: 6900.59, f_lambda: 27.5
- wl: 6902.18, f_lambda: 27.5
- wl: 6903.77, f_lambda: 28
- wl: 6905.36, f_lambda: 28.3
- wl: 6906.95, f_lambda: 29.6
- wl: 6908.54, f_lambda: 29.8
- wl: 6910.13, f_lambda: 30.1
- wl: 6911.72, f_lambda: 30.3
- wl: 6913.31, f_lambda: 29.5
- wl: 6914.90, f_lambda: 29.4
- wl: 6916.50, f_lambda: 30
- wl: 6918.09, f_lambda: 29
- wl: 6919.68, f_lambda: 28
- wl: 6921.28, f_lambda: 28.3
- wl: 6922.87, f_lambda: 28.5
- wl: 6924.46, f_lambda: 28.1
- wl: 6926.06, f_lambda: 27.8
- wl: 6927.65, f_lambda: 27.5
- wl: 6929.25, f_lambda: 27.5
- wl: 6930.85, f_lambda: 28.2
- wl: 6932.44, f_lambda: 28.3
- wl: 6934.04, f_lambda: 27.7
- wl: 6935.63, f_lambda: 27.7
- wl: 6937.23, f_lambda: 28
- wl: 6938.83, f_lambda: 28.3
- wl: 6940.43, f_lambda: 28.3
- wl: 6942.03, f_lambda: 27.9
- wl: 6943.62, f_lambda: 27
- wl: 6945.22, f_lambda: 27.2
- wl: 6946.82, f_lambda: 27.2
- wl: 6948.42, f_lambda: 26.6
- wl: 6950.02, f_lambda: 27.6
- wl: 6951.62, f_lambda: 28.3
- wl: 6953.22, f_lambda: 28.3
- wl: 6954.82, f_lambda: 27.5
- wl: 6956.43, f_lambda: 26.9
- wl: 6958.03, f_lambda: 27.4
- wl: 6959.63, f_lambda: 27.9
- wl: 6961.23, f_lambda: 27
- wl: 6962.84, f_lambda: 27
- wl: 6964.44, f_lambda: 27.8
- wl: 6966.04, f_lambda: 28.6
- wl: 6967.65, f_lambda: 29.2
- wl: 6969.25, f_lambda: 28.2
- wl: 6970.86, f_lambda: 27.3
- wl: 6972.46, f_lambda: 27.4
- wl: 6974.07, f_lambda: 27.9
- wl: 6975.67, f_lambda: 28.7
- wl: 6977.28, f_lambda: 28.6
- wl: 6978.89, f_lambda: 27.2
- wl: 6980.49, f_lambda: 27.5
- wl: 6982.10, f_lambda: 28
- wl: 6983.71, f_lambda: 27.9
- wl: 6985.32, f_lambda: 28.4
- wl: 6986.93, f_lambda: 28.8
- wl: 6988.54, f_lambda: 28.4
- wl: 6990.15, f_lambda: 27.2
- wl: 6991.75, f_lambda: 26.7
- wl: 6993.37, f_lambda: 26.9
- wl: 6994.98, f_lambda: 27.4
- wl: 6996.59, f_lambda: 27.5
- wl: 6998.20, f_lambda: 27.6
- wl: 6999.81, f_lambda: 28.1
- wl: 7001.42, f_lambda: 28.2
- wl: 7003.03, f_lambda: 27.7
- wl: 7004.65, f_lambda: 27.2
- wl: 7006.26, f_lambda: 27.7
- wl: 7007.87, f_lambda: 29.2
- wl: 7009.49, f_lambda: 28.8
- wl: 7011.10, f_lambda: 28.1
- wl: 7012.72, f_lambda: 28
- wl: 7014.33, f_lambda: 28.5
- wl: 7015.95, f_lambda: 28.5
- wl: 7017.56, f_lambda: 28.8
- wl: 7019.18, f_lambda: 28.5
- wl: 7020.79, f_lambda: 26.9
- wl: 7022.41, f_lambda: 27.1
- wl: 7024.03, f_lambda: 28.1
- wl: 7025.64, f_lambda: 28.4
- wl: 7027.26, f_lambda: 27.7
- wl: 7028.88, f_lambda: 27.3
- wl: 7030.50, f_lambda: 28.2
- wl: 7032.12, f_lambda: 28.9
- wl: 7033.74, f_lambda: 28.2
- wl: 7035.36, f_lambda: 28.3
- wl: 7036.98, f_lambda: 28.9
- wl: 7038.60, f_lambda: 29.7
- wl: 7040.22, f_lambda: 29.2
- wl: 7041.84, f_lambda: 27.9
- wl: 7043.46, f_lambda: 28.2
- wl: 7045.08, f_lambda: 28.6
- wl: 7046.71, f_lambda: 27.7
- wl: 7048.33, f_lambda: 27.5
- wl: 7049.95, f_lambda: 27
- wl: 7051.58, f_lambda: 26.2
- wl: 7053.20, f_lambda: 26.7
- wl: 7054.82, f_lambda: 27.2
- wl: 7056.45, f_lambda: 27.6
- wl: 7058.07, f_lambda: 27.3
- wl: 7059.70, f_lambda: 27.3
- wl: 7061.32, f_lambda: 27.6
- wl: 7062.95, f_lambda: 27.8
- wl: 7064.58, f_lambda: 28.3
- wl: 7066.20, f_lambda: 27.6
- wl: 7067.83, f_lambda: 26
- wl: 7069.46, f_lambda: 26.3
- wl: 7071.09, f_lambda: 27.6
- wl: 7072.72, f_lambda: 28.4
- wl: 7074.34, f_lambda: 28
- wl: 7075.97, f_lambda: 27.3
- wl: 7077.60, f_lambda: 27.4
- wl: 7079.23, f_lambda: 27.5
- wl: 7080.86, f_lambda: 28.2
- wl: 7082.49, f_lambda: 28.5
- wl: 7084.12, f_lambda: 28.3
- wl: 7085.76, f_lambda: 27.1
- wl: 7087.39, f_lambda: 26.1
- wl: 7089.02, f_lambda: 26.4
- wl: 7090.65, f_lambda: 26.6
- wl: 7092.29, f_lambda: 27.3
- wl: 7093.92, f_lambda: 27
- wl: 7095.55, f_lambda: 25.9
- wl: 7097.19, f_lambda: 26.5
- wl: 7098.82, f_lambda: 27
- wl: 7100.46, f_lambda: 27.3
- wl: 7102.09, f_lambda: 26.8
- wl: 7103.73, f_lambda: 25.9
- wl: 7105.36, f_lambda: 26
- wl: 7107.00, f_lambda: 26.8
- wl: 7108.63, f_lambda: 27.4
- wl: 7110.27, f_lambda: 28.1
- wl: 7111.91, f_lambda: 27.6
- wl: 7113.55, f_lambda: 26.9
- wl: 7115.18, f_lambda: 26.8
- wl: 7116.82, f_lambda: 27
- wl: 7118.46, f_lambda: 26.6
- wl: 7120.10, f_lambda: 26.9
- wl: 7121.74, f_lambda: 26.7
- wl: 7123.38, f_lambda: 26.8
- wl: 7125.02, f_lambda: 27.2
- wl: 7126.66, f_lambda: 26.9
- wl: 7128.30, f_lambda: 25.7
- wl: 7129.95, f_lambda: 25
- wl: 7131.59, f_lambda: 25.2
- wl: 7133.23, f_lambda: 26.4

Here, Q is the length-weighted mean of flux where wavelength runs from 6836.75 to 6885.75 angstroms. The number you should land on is 28.2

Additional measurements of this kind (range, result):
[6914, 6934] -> 28.4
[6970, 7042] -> 28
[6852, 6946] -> 28.3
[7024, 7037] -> 28.2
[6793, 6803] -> 28.2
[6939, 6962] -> 27.5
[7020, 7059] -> 27.9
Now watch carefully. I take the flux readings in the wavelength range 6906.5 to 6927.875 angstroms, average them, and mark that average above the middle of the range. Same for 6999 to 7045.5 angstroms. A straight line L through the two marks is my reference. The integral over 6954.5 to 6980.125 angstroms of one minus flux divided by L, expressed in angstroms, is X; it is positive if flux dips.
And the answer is 0.8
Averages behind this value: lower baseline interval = 29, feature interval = 27.8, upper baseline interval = 28.2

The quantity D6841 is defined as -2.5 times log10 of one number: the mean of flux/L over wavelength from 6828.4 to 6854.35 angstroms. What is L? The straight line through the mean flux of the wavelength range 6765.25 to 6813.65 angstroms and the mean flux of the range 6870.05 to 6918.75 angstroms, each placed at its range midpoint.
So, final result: 0.01 mag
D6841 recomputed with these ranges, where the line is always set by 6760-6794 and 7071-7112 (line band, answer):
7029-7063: -0.020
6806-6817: 0.000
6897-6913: -0.032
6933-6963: 0.008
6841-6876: 0.005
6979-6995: -0.003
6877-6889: -0.021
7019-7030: -0.009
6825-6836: 0.018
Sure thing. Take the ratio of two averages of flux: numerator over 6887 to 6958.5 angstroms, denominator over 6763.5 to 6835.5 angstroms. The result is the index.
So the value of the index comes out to 1.0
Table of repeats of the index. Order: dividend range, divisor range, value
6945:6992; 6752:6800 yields 0.97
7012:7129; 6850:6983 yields 0.98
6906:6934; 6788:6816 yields 1.02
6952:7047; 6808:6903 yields 1.00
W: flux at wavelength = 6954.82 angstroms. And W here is 27.5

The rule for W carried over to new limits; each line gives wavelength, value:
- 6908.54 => 29.8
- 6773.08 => 29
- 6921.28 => 28.3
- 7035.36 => 28.3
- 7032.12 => 28.9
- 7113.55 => 26.9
